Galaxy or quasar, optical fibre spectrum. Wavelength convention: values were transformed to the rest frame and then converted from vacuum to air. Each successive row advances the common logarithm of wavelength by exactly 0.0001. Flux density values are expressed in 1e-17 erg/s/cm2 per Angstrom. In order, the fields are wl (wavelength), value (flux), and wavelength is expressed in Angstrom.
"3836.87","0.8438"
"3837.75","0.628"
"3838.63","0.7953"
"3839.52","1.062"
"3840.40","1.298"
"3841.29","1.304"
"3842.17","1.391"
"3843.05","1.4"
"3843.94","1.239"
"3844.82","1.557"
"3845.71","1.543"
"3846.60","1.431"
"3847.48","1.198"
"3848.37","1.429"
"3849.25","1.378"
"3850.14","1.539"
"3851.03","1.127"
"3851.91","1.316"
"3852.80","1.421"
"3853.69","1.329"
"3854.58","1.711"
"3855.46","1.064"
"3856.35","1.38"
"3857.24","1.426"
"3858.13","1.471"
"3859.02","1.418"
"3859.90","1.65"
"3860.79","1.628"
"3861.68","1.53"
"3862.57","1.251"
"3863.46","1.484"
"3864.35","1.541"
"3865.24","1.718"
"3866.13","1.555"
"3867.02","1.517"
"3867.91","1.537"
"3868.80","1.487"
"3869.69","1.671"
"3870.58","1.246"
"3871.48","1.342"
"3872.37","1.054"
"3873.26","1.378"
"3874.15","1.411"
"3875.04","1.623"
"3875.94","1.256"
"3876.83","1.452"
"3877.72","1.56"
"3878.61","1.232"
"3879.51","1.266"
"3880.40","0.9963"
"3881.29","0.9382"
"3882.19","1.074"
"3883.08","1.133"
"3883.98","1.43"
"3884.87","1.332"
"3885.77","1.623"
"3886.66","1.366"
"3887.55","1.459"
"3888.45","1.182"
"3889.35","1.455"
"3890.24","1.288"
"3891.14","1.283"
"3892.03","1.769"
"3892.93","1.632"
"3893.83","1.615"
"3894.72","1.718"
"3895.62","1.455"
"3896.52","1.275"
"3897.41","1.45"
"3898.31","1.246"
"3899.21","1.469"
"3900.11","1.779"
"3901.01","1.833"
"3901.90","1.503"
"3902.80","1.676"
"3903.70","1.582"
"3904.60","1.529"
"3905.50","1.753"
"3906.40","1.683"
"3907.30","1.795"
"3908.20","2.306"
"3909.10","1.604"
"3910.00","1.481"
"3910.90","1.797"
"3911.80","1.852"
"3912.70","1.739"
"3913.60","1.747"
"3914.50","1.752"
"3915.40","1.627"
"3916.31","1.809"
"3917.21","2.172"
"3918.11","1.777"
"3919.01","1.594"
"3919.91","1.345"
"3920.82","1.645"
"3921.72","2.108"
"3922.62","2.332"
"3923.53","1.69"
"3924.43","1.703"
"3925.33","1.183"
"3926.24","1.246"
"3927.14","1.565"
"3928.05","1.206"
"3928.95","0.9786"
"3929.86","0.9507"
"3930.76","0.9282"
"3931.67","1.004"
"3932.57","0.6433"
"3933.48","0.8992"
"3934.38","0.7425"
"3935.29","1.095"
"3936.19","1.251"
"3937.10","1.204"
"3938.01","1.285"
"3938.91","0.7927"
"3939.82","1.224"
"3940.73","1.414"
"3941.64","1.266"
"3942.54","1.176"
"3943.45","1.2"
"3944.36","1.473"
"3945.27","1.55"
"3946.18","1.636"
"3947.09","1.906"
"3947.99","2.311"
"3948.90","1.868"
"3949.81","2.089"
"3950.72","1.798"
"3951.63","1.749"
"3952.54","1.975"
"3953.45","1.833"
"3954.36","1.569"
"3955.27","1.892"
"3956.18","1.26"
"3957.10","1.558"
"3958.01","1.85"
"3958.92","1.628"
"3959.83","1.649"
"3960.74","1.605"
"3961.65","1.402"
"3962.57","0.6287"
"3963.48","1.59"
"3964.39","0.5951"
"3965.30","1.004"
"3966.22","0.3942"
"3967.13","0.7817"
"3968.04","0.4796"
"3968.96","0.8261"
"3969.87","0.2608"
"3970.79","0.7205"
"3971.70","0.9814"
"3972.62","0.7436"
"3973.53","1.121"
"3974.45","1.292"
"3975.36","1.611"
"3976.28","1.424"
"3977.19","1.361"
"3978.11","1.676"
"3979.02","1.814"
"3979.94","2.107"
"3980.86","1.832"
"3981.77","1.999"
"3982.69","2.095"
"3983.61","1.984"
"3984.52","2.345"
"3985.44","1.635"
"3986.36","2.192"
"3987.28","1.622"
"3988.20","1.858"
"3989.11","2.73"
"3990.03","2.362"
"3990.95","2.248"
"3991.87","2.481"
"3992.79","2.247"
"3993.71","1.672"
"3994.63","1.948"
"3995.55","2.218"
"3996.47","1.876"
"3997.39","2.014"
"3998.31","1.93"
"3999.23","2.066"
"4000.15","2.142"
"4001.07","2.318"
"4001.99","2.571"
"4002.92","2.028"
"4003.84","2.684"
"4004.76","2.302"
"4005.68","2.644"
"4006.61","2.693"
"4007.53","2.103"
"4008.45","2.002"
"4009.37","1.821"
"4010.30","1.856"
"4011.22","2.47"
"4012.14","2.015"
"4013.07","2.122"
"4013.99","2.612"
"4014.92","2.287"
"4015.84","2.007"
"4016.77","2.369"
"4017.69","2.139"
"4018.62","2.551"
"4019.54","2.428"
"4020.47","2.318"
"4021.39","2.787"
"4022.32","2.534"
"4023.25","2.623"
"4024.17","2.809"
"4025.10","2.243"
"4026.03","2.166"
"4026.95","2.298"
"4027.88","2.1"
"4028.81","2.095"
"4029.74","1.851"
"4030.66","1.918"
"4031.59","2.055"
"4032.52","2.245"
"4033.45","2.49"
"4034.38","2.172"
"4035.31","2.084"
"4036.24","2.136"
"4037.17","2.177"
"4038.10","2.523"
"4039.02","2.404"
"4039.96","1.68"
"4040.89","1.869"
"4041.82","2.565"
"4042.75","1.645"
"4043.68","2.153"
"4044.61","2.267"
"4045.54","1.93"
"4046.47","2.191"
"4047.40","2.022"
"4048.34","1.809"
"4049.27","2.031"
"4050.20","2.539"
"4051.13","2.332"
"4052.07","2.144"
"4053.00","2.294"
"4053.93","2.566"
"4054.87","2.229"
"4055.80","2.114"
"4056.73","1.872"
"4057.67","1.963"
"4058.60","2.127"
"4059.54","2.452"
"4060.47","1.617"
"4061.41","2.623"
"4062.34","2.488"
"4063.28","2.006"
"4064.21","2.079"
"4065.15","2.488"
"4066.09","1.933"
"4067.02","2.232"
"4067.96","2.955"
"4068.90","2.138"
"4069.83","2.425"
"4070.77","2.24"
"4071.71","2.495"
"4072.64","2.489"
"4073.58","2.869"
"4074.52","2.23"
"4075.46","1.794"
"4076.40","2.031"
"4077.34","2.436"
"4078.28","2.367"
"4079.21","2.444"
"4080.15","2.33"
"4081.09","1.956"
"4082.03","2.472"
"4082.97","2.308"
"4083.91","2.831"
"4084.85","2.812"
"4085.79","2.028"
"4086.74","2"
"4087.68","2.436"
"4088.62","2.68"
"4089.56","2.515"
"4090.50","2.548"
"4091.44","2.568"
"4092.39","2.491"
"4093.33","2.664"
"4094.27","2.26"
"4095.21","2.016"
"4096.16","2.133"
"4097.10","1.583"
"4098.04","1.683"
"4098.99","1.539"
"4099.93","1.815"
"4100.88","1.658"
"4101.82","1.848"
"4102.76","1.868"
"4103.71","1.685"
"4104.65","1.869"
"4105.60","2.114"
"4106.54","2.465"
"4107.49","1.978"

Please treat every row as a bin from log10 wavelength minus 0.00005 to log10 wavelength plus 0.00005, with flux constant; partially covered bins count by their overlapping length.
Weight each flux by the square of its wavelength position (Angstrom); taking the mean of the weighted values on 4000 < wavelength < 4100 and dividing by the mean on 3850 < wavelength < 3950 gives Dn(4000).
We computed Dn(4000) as 1.66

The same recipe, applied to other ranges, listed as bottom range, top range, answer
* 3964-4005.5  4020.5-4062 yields 1.32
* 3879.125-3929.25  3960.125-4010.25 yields 1.16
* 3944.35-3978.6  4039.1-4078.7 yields 1.70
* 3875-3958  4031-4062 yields 1.54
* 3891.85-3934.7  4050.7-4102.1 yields 1.58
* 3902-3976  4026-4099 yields 1.67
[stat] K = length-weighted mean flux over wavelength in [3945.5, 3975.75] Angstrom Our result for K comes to 1.35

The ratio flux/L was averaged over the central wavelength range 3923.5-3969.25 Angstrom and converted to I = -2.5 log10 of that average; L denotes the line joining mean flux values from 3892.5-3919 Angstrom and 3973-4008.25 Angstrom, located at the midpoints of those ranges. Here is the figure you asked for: 0.36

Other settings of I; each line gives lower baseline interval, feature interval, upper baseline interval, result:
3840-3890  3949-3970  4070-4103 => 0.281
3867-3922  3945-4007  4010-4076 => 0.119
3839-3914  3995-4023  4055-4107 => -0.161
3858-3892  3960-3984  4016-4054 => 0.462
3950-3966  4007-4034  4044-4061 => -0.173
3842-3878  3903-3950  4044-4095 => 0.130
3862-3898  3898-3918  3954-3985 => -0.234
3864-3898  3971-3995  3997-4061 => 0.090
